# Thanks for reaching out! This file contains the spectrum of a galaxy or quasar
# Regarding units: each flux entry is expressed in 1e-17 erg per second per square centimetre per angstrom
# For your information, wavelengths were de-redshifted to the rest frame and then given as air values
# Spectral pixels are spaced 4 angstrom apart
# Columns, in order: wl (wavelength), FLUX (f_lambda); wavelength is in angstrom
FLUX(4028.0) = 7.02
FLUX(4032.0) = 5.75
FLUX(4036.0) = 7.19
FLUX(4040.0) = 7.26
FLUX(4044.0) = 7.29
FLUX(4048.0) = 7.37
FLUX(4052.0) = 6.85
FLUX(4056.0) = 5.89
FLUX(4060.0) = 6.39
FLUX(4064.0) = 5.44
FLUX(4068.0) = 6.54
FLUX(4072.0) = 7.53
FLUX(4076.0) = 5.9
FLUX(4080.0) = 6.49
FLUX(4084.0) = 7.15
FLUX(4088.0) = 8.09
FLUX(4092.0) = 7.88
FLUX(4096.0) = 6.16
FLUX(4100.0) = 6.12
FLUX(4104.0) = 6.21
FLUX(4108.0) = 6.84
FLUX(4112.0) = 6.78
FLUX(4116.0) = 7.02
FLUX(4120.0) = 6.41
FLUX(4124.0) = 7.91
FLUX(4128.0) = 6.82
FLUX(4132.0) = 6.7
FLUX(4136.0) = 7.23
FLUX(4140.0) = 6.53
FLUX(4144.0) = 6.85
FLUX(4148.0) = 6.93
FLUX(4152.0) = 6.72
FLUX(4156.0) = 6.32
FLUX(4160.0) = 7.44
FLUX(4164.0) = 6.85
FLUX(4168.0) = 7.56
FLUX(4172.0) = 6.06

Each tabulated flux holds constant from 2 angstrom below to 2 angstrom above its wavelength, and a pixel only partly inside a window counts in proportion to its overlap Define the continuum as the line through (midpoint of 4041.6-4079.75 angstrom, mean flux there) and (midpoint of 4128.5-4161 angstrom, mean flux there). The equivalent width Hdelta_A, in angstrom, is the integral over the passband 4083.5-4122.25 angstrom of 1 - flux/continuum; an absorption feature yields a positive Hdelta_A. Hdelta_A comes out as -0.94 angstrom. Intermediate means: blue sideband 6.58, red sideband 6.82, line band 6.86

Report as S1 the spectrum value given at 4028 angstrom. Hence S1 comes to 7.02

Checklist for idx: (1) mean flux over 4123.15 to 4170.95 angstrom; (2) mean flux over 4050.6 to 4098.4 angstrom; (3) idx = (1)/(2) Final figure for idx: 1.04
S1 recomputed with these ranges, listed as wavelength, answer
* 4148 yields 6.93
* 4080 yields 6.49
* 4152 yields 6.72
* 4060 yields 6.39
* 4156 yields 6.32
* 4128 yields 6.82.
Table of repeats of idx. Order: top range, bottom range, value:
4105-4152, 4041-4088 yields 1.03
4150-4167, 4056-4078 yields 1.09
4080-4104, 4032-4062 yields 1.02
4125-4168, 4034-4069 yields 1.03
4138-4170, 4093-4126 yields 1.03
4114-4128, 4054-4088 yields 1.09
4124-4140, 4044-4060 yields 1.04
